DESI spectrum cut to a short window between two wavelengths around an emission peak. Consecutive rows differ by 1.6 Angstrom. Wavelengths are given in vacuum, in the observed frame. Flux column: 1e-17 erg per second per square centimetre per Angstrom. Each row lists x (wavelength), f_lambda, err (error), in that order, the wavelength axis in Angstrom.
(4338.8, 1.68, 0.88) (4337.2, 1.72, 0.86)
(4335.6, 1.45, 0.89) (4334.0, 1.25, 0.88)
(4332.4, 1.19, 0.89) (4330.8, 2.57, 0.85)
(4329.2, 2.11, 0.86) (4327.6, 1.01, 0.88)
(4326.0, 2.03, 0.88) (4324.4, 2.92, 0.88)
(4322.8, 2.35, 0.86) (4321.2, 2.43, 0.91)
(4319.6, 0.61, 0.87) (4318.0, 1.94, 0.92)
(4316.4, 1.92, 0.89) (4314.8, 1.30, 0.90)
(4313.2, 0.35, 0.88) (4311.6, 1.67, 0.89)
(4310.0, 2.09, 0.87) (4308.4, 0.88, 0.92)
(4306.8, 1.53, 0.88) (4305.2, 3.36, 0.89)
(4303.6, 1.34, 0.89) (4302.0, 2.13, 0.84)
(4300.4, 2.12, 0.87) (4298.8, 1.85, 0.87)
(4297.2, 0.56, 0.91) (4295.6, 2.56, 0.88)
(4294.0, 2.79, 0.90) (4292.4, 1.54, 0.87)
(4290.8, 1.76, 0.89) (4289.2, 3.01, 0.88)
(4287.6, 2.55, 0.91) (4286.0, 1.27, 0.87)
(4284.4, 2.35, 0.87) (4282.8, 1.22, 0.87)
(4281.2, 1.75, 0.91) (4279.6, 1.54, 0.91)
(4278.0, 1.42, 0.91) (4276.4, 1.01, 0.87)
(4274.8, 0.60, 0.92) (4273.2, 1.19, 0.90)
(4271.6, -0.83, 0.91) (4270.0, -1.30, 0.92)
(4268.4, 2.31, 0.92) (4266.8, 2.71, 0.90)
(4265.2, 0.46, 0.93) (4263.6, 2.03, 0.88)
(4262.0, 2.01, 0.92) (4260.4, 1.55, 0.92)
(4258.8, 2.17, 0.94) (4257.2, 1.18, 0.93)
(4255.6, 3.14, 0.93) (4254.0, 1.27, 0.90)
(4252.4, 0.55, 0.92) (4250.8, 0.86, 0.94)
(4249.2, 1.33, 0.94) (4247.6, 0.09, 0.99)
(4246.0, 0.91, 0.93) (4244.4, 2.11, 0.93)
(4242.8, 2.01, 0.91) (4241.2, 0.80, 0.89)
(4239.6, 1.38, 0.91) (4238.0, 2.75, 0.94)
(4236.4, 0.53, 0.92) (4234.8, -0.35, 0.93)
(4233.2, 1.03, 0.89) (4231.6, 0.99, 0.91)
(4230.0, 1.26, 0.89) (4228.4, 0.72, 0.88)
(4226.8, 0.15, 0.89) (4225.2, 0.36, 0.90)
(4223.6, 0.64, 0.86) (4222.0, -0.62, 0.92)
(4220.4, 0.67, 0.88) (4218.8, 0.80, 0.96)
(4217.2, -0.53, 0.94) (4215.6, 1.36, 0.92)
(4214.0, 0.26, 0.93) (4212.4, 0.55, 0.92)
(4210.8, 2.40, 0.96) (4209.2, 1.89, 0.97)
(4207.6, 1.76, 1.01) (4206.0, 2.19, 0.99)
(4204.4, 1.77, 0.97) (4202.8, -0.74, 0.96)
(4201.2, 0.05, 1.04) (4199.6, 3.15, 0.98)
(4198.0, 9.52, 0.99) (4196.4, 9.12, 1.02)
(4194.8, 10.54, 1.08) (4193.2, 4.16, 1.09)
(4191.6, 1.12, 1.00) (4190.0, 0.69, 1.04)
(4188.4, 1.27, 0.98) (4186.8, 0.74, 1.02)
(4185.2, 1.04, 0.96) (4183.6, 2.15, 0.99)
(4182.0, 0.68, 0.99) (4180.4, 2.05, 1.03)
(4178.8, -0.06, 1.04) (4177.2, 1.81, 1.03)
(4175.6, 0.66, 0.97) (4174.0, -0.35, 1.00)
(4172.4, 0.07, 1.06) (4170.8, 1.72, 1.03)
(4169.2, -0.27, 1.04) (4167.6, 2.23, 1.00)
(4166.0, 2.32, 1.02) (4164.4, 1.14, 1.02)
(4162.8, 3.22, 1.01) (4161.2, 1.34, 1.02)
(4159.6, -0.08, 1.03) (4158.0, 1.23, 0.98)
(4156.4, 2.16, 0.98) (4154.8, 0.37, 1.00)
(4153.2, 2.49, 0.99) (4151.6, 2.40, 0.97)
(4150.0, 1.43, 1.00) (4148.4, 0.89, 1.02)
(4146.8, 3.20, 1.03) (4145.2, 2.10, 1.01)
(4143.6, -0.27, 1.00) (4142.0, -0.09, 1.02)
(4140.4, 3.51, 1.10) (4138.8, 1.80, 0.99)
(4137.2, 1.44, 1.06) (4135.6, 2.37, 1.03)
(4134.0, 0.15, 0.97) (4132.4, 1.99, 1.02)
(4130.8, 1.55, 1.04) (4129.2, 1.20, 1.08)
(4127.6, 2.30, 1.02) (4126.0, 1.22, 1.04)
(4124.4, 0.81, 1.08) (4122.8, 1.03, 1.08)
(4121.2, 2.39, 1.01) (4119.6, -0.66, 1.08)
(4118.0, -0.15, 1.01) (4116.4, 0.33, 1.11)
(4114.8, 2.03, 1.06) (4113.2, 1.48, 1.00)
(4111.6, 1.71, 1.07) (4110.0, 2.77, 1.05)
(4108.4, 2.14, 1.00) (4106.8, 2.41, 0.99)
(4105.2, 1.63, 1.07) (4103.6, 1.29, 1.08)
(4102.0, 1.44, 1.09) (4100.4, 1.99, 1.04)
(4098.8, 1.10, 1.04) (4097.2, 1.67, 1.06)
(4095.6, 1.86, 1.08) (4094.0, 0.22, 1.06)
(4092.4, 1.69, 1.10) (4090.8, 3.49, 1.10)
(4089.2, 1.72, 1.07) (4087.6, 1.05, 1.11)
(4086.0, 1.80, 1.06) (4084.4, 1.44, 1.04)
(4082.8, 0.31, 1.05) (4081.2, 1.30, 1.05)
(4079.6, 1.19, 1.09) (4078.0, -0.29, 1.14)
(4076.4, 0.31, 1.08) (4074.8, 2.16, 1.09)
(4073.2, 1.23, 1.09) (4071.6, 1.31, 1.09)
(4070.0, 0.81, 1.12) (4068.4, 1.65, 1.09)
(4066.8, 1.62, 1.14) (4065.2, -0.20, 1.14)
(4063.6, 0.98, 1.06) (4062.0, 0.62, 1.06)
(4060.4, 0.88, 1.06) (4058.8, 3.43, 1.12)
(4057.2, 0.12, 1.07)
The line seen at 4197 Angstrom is [O II]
